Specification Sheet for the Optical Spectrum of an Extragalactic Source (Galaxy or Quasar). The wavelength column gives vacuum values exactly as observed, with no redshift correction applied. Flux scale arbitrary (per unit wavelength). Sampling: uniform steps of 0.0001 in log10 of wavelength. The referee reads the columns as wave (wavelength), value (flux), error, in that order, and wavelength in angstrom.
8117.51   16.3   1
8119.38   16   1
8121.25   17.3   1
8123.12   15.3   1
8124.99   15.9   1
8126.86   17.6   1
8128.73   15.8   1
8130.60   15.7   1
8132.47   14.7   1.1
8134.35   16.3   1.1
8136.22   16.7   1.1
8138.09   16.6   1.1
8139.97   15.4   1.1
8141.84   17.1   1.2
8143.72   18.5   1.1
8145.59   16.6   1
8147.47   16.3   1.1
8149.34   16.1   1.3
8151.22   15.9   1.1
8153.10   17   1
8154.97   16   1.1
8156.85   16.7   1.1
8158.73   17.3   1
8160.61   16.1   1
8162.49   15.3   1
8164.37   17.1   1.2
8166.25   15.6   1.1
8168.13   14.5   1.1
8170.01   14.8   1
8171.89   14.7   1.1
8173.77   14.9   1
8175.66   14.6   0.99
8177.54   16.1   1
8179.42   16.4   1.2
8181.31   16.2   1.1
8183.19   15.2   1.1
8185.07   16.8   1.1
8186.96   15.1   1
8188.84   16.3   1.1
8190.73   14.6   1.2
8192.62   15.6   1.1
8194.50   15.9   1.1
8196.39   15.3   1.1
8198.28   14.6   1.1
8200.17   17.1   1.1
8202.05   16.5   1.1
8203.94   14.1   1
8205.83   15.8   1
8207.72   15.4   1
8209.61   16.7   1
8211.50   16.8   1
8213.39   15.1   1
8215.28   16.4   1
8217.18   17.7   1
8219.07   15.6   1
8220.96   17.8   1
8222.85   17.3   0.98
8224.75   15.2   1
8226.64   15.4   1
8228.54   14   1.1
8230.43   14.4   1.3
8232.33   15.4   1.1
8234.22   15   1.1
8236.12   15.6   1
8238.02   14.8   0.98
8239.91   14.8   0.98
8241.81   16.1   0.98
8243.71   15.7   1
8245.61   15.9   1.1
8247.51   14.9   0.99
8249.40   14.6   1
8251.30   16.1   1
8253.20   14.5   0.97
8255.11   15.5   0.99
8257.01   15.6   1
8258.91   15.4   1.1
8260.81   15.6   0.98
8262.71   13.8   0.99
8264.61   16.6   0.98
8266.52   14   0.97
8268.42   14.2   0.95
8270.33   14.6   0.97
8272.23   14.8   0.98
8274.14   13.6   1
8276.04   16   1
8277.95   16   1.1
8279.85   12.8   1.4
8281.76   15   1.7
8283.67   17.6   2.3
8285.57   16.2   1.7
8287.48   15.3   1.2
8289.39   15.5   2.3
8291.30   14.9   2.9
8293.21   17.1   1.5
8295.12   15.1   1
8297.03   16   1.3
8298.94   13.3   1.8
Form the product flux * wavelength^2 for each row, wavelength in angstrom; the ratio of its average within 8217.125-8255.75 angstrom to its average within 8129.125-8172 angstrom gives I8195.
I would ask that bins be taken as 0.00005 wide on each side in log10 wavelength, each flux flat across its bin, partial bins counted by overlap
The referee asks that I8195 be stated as 1.0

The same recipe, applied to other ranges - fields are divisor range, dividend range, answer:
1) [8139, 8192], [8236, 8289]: 0.97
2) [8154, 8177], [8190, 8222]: 1.03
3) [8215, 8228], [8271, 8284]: 0.93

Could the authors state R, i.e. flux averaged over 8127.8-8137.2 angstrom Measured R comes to 15.9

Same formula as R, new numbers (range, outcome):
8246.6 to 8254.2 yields 15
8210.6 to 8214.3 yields 16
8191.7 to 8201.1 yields 15.7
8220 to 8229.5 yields 15.9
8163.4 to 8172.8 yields 15.3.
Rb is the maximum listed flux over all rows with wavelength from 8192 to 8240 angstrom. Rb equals 17.8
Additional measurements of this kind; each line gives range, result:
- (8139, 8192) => 18.5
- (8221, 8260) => 17.3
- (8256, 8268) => 16.6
